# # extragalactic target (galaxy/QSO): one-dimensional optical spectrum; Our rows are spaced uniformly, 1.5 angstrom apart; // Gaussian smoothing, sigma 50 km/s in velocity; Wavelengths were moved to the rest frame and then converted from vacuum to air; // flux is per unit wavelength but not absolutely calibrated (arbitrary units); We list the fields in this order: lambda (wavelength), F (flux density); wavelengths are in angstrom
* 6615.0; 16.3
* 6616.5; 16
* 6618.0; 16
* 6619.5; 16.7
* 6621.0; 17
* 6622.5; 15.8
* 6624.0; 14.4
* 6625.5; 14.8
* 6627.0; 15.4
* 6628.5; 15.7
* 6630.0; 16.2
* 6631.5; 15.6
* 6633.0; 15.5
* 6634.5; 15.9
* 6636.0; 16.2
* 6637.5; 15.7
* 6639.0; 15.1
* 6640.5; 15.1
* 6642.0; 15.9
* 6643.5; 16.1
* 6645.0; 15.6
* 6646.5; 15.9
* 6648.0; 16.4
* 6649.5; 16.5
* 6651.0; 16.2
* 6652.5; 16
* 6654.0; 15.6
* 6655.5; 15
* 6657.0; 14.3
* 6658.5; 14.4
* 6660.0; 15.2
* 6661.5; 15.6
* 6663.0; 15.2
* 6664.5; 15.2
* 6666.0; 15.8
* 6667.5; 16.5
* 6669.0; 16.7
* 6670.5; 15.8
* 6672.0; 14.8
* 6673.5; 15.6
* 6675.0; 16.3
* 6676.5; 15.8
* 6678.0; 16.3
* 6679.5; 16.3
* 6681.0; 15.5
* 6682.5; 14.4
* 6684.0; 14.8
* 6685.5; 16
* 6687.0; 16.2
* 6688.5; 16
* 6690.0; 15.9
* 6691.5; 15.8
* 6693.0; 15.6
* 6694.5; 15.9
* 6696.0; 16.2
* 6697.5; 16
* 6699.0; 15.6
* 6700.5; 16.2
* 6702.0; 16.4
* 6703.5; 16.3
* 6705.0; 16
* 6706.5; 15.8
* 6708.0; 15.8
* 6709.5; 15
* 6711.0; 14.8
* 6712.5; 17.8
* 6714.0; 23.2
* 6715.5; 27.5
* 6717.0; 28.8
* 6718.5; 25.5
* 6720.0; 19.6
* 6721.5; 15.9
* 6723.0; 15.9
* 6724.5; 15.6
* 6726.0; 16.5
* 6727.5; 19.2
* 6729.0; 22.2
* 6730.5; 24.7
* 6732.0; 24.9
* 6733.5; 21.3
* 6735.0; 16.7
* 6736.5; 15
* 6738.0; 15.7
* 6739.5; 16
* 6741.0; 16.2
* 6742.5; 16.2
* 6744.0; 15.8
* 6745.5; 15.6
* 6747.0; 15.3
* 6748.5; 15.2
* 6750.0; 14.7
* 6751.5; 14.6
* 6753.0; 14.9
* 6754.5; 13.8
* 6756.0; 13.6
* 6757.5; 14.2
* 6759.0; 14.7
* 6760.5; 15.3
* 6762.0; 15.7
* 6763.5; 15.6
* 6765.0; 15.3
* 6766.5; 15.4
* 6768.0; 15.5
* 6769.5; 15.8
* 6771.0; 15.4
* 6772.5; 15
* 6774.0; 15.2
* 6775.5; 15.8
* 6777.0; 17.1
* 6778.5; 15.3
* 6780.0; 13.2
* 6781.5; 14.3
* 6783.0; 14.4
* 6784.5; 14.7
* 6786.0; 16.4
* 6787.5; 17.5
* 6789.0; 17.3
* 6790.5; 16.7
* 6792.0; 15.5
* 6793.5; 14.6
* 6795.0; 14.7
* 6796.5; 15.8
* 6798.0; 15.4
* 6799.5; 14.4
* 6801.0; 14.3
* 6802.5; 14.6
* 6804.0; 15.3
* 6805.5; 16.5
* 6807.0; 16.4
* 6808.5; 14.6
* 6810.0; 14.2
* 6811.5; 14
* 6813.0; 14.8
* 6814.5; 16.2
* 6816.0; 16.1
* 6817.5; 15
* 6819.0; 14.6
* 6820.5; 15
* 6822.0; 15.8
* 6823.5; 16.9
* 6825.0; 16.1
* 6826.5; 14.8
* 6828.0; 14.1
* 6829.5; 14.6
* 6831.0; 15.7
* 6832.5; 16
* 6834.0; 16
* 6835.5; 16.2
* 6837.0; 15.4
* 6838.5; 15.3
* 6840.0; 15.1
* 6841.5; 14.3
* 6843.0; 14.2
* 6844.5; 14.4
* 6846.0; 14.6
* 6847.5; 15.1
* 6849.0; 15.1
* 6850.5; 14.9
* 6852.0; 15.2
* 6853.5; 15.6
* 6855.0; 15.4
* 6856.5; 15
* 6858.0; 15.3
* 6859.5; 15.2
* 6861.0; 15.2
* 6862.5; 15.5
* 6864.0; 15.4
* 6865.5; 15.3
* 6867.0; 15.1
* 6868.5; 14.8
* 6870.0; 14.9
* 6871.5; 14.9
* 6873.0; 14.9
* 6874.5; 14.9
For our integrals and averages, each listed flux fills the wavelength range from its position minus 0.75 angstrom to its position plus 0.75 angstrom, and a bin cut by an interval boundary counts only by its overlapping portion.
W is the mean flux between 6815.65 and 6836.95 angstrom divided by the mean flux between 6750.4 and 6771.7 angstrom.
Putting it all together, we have 1.0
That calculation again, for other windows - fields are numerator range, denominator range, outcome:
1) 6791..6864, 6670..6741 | 0.87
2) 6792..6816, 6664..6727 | 0.89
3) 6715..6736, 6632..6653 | 1.32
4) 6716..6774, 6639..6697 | 1.09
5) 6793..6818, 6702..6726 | 0.81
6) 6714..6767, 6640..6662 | 1.13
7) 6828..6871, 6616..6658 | 0.96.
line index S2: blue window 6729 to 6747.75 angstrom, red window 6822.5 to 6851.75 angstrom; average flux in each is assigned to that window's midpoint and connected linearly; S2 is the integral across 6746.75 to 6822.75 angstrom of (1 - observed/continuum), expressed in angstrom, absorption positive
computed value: 6.5 angstrom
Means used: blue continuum 18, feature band 15.2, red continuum 15.2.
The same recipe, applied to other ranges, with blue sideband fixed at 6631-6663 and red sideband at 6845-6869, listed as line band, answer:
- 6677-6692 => -0.2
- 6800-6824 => 0.0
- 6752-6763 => 0.5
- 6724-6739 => -3.7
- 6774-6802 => -0.2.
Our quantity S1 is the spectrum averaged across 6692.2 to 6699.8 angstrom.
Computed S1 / 15.9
